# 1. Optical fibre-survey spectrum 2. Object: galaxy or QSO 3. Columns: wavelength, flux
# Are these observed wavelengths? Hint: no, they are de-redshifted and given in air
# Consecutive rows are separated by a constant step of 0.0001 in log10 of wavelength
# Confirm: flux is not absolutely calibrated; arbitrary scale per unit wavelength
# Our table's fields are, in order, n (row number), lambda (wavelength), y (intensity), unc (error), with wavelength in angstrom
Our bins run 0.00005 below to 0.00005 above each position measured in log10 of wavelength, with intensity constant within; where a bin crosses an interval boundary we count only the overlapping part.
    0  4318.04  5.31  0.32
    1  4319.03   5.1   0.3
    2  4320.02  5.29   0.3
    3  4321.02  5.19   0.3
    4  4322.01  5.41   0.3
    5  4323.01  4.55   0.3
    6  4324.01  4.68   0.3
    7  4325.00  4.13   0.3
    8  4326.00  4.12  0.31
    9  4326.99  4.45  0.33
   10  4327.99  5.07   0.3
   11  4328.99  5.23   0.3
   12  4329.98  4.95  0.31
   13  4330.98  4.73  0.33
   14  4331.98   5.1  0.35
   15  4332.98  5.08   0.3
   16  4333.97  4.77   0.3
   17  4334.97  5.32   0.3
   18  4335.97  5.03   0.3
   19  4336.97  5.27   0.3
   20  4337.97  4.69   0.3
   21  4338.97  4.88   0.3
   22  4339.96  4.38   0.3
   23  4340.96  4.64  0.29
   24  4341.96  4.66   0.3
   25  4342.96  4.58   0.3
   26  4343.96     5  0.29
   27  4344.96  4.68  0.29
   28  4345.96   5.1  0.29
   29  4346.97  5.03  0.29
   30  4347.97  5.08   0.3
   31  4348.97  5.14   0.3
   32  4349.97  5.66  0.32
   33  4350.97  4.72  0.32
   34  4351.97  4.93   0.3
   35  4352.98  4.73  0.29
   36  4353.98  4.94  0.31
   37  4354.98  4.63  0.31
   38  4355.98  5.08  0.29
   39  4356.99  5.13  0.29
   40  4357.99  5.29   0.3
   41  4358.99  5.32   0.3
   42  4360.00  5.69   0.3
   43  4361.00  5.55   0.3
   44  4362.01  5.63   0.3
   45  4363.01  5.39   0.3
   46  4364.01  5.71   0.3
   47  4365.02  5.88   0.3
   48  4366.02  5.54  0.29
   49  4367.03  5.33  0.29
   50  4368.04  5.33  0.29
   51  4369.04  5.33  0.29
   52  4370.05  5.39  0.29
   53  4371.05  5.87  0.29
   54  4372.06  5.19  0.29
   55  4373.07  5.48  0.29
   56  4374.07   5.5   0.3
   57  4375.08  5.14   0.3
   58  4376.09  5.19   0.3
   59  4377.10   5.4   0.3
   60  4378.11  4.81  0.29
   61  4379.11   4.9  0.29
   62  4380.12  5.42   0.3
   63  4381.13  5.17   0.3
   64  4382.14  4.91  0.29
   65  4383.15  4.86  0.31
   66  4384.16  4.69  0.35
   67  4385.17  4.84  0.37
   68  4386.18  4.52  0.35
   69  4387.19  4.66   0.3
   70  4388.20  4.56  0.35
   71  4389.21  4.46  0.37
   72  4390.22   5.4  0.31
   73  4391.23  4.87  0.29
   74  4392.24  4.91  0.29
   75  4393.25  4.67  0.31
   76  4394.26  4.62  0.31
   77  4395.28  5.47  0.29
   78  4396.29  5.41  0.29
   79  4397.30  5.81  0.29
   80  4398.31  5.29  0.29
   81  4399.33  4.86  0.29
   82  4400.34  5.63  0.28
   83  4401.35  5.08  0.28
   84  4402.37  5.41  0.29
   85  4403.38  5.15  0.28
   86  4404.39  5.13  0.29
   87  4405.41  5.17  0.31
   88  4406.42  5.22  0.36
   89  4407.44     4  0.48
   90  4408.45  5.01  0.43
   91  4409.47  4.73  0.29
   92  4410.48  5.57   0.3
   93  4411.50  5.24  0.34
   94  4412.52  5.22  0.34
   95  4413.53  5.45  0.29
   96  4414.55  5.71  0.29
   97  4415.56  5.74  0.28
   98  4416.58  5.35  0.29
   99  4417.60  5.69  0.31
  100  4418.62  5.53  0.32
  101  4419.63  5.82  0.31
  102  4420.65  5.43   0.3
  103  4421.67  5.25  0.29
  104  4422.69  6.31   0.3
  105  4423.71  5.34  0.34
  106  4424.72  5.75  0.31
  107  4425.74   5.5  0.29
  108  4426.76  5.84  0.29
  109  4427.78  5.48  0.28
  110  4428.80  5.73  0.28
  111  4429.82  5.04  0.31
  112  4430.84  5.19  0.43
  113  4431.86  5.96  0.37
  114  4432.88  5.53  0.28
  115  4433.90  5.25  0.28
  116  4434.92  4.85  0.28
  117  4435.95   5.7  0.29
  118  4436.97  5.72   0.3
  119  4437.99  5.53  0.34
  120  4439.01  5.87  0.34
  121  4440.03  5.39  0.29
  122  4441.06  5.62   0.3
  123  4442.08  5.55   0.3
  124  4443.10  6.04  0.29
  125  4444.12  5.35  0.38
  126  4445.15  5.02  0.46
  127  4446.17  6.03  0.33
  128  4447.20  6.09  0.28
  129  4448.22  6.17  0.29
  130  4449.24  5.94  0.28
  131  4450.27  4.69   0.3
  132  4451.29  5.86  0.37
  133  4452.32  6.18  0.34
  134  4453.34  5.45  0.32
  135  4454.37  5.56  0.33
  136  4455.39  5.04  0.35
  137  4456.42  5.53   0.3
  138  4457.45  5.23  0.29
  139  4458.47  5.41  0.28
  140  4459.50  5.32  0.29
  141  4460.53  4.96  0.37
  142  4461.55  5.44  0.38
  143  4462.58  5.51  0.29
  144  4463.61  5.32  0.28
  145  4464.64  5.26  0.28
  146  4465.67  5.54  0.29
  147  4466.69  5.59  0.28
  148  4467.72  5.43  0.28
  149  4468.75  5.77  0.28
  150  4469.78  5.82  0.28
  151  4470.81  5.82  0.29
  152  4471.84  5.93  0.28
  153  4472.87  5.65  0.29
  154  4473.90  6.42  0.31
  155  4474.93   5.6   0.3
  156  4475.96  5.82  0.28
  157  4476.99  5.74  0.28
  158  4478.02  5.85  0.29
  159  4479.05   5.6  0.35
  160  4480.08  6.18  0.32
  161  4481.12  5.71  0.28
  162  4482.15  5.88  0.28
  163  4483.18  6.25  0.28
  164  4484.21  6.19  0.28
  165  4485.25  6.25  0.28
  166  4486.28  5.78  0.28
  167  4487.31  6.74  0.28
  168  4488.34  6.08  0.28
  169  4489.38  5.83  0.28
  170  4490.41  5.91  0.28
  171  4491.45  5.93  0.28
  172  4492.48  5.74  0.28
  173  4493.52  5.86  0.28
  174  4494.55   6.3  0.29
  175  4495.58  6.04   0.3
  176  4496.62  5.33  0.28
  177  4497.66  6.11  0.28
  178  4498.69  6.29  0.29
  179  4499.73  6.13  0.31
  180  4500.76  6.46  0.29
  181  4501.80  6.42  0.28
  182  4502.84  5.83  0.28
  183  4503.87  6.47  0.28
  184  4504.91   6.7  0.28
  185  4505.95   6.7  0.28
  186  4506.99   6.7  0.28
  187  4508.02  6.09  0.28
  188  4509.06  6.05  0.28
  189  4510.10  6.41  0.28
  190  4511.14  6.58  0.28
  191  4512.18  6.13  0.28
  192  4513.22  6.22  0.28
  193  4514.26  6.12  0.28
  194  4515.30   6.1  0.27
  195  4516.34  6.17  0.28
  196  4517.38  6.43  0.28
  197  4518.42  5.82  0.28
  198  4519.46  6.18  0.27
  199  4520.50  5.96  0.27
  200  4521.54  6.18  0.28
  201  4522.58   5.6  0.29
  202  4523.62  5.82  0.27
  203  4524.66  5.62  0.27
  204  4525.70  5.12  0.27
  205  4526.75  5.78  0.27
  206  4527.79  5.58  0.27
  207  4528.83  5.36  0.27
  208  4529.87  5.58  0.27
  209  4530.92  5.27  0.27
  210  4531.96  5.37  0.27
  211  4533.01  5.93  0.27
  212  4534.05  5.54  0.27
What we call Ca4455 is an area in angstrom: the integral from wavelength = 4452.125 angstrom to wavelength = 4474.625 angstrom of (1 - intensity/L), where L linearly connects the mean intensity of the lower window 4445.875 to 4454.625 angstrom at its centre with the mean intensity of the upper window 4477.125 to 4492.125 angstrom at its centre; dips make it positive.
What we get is 1.2 angstrom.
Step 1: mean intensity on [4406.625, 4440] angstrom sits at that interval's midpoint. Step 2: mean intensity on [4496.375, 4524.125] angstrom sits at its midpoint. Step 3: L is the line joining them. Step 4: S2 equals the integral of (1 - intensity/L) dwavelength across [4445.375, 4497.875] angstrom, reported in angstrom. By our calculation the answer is 1.0 angstrom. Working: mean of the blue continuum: 5.45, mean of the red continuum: 6.19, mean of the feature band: 5.75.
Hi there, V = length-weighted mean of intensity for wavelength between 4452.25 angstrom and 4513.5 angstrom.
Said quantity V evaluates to 5.9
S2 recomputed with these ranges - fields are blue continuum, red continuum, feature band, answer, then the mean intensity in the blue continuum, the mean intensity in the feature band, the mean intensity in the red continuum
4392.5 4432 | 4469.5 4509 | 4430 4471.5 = 1.20 angstrom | 5.35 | 5.54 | 6.06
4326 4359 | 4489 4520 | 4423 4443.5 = 0.28 angstrom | 4.93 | 5.55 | 6.17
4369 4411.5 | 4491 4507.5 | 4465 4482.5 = 0.45 angstrom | 5.09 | 5.78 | 6.19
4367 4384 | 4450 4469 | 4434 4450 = -0.72 angstrom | 5.23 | 5.63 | 5.43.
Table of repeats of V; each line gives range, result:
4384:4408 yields 5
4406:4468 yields 5.48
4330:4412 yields 5.09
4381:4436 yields 5.23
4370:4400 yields 5.07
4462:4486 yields 5.79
